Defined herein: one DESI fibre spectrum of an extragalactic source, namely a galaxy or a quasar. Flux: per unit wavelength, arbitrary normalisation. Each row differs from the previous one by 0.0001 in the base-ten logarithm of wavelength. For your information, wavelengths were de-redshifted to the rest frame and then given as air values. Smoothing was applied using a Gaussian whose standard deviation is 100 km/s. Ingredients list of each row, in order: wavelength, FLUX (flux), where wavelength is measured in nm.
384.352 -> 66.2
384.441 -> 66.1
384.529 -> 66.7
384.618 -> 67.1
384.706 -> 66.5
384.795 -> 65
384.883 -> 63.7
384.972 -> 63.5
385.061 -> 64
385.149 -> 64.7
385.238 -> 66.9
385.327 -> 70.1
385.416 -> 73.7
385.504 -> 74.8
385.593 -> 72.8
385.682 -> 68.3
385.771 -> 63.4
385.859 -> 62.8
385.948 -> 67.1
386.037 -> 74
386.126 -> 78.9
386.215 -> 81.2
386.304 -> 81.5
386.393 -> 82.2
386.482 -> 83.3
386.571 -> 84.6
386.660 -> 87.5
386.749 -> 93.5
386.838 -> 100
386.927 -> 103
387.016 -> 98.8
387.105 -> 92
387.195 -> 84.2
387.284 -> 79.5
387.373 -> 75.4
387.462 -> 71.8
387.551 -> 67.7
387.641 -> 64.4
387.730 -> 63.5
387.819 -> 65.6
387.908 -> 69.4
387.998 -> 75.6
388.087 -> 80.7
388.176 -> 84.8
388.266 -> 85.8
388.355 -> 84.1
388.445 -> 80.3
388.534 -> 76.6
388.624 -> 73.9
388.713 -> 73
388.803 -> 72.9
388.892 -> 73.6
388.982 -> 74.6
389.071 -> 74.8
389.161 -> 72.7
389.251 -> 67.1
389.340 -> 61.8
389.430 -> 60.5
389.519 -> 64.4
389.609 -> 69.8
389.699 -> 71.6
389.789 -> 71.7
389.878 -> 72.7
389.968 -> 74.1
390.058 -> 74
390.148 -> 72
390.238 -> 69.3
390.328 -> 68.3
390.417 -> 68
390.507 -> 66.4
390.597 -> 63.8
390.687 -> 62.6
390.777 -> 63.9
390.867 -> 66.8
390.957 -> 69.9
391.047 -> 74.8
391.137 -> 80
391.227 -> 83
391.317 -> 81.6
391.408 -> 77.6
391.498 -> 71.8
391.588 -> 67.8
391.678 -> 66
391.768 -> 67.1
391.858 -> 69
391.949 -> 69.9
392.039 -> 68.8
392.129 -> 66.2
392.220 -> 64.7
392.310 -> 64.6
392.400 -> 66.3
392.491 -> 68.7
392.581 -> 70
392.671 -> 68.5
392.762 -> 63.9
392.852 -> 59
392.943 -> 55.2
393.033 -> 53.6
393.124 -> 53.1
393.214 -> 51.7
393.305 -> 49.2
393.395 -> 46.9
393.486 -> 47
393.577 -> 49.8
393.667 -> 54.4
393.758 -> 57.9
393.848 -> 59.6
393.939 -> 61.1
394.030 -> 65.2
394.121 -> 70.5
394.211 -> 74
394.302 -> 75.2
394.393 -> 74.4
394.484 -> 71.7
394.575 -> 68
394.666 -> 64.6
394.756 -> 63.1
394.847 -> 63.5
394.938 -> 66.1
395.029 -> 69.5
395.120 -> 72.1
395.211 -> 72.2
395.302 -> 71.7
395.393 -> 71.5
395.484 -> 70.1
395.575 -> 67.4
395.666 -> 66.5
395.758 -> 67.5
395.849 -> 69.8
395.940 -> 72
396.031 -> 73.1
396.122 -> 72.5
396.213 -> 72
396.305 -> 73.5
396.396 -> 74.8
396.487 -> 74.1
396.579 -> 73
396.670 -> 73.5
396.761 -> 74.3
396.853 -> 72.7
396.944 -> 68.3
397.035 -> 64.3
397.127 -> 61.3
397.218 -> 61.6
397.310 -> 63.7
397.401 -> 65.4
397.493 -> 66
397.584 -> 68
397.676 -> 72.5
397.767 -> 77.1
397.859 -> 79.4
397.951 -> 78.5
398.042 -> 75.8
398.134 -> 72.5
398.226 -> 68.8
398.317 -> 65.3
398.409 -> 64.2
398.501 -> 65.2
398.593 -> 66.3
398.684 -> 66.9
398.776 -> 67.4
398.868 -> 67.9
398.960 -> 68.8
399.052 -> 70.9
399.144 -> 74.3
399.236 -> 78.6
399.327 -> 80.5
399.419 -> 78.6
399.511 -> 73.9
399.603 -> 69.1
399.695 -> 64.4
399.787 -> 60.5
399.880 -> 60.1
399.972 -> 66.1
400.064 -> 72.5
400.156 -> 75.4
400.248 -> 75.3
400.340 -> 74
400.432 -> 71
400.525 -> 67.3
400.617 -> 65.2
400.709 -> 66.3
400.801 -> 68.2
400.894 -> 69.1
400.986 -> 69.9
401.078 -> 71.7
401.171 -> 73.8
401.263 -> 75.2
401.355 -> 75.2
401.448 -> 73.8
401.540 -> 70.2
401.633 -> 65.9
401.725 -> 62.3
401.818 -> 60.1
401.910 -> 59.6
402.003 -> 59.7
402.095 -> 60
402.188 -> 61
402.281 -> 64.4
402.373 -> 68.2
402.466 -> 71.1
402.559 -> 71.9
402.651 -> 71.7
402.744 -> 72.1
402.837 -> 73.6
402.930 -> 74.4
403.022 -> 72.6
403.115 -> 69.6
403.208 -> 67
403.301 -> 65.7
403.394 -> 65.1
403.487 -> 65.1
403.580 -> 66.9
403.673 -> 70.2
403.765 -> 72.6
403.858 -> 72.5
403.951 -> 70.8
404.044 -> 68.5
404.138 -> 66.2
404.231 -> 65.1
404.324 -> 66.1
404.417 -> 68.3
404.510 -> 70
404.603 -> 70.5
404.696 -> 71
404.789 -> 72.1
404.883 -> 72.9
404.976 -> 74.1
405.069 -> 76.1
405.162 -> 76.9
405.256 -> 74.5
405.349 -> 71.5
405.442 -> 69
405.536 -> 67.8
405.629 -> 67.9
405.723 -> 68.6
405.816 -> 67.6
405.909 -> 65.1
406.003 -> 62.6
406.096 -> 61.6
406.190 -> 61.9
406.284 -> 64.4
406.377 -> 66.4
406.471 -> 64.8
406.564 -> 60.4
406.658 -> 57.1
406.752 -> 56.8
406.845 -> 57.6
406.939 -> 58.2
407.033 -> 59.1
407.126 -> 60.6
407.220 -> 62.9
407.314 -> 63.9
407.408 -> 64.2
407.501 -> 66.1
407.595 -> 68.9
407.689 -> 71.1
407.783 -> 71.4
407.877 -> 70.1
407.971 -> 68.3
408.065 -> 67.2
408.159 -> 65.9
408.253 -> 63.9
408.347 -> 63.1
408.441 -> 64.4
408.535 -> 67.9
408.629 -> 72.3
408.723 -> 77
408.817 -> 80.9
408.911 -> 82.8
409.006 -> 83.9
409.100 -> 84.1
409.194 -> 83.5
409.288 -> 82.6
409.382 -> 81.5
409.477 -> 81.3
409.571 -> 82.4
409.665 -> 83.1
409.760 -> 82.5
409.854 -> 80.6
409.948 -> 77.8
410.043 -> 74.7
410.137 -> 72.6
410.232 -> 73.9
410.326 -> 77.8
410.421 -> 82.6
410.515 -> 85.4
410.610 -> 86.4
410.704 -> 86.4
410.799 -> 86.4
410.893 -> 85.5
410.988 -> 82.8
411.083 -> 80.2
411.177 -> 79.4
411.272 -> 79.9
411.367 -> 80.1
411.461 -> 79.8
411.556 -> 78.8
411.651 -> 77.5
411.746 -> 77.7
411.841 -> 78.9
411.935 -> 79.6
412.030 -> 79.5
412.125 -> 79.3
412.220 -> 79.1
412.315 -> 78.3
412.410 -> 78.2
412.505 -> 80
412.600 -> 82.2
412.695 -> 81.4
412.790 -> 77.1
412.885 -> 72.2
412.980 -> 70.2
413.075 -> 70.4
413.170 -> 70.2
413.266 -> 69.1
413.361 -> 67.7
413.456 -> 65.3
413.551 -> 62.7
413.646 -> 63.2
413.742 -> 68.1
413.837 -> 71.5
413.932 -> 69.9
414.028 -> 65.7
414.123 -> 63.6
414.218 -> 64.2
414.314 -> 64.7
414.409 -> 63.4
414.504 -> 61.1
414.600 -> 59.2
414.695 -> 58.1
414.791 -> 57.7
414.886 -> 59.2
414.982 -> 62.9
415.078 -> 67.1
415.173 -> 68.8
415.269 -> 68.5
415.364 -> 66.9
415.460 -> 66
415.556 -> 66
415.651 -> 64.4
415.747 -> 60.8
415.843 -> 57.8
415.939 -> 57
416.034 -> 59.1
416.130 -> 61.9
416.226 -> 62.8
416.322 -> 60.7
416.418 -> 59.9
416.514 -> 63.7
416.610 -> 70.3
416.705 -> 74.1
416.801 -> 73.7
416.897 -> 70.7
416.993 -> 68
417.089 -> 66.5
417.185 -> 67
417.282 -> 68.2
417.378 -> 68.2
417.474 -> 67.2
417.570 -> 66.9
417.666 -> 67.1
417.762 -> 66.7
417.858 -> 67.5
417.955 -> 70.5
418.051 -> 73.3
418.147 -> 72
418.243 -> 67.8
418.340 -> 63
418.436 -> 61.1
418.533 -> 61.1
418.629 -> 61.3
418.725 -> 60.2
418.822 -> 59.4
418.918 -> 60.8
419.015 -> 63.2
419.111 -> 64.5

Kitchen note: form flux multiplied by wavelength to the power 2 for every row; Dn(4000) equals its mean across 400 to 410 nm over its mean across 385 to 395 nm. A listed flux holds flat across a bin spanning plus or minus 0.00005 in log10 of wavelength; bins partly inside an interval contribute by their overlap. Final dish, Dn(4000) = 1.07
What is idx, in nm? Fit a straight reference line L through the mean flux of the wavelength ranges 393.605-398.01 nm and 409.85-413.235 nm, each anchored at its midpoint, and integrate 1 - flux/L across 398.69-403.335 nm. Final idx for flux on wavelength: 0.19 nm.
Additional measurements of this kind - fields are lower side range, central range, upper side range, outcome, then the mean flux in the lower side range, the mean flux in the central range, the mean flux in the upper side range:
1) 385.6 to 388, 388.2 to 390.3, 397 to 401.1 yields 0.11 nm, 78.4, 72.7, 69.6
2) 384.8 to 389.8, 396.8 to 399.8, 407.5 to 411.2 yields 0.25 nm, 75.1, 69.8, 77.1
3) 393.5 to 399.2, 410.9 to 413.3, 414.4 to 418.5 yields -0.43 nm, 68.7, 77.8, 65.2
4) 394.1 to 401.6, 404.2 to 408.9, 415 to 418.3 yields 0.08 nm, 70.3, 67.3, 66.3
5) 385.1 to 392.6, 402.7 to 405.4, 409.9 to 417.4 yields 0.06 nm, 73.6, 70.4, 71.1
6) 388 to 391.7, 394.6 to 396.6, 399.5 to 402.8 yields 0.01 nm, 72.5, 70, 68.2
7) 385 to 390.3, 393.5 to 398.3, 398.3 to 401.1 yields 0.17 nm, 75.2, 68.8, 69.5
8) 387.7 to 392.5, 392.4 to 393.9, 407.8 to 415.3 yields 0.31 nm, 71.3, 57.1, 74.1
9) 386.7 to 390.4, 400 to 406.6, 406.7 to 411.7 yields 0.55 nm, 75.8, 68.7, 74.7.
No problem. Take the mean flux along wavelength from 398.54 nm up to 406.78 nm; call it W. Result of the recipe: 68.6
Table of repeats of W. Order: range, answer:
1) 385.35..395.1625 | 70.7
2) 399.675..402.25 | 67.6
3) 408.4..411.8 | 79.9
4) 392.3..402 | 67.7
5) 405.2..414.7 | 72.2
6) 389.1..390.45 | 69.3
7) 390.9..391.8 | 74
